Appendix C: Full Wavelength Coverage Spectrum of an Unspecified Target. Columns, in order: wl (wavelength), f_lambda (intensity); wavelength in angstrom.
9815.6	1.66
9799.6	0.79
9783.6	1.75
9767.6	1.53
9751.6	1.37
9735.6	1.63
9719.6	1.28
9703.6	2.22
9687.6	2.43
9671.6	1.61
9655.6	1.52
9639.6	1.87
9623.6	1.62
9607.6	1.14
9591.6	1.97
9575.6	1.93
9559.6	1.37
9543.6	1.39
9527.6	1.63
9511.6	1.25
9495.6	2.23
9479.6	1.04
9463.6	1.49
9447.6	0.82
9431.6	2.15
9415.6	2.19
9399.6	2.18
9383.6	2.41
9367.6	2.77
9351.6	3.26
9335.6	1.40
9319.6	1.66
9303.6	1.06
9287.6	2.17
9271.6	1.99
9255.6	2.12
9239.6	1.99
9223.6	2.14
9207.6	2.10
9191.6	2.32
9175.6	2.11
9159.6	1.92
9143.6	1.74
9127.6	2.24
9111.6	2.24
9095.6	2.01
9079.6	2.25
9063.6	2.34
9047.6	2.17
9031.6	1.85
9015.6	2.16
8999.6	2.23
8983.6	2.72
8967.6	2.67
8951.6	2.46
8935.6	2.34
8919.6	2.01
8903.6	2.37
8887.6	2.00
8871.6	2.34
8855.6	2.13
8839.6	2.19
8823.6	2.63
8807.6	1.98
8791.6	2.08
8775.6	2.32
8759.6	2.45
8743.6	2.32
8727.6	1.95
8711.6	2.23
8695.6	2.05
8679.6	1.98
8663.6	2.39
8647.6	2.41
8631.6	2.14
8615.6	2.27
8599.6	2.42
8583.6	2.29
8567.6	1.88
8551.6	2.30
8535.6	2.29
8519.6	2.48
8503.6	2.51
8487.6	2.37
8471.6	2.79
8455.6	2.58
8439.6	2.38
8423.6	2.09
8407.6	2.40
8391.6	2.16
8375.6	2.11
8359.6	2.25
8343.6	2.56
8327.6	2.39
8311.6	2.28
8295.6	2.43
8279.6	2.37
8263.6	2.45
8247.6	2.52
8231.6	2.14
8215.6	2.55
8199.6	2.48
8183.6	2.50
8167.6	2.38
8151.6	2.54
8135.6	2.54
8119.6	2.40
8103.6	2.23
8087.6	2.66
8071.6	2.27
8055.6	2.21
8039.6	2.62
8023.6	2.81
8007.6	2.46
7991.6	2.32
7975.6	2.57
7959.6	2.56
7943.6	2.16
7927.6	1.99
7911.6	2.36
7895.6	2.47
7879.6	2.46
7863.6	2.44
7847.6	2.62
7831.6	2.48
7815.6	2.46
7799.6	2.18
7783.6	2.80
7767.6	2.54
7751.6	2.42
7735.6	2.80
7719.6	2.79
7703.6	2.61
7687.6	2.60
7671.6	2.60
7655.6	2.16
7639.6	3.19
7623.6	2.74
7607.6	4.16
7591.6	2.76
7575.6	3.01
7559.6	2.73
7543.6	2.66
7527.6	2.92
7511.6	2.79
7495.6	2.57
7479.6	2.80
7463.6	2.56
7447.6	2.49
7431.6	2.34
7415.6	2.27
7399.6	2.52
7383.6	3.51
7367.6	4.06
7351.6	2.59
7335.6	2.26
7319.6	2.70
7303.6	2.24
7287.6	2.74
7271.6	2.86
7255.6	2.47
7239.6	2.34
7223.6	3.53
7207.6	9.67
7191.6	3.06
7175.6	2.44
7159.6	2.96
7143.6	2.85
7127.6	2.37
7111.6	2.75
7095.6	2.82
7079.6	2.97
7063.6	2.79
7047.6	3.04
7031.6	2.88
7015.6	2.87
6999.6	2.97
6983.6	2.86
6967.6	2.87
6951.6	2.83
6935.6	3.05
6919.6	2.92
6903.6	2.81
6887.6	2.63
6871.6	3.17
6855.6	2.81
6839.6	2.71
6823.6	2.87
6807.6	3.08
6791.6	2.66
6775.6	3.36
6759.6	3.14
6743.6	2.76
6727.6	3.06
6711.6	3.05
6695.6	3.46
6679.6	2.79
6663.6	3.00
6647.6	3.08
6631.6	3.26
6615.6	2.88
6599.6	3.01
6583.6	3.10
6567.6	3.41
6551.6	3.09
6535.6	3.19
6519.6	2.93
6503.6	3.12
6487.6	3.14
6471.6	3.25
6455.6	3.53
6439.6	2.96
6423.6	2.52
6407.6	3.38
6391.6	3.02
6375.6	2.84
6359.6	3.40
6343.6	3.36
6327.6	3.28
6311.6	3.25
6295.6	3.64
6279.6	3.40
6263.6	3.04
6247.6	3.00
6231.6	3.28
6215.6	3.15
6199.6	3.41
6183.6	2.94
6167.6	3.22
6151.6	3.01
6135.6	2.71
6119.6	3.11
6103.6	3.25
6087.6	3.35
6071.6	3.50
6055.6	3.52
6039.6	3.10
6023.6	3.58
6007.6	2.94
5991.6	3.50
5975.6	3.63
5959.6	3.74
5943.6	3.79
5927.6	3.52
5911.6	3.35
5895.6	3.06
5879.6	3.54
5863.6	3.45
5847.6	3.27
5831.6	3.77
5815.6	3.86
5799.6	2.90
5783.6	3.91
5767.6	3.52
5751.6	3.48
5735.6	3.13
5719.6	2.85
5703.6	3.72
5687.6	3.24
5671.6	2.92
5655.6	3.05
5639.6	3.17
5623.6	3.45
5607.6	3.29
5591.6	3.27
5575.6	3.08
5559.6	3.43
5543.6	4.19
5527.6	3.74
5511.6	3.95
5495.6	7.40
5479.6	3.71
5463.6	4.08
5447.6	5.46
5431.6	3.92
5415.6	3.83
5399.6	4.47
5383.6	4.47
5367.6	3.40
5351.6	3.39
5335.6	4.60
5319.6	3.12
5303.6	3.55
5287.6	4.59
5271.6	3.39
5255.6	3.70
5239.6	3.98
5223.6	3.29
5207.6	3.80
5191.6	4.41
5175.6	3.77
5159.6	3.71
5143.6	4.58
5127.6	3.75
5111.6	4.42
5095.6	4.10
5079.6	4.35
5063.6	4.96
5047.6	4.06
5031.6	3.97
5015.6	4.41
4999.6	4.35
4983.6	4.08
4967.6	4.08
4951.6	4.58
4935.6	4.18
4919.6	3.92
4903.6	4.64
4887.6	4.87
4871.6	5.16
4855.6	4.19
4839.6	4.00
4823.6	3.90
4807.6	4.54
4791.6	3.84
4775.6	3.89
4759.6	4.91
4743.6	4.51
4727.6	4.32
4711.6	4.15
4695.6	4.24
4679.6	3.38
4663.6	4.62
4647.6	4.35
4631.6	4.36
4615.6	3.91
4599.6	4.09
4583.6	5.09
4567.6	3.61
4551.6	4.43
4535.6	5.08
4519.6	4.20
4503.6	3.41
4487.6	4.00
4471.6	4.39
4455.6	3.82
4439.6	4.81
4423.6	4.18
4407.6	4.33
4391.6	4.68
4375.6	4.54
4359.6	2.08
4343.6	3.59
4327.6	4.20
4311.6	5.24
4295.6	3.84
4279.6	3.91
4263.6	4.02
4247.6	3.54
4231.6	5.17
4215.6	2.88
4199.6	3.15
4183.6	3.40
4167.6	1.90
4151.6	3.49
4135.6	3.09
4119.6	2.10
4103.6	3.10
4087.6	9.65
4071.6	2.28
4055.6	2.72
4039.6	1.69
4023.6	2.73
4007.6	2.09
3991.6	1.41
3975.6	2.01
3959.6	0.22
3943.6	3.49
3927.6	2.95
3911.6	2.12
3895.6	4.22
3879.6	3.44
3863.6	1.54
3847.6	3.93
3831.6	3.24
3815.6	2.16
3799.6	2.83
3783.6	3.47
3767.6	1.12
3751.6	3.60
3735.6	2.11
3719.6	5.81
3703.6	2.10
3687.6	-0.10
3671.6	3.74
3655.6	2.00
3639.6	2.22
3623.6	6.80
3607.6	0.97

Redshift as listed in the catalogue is 0.097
